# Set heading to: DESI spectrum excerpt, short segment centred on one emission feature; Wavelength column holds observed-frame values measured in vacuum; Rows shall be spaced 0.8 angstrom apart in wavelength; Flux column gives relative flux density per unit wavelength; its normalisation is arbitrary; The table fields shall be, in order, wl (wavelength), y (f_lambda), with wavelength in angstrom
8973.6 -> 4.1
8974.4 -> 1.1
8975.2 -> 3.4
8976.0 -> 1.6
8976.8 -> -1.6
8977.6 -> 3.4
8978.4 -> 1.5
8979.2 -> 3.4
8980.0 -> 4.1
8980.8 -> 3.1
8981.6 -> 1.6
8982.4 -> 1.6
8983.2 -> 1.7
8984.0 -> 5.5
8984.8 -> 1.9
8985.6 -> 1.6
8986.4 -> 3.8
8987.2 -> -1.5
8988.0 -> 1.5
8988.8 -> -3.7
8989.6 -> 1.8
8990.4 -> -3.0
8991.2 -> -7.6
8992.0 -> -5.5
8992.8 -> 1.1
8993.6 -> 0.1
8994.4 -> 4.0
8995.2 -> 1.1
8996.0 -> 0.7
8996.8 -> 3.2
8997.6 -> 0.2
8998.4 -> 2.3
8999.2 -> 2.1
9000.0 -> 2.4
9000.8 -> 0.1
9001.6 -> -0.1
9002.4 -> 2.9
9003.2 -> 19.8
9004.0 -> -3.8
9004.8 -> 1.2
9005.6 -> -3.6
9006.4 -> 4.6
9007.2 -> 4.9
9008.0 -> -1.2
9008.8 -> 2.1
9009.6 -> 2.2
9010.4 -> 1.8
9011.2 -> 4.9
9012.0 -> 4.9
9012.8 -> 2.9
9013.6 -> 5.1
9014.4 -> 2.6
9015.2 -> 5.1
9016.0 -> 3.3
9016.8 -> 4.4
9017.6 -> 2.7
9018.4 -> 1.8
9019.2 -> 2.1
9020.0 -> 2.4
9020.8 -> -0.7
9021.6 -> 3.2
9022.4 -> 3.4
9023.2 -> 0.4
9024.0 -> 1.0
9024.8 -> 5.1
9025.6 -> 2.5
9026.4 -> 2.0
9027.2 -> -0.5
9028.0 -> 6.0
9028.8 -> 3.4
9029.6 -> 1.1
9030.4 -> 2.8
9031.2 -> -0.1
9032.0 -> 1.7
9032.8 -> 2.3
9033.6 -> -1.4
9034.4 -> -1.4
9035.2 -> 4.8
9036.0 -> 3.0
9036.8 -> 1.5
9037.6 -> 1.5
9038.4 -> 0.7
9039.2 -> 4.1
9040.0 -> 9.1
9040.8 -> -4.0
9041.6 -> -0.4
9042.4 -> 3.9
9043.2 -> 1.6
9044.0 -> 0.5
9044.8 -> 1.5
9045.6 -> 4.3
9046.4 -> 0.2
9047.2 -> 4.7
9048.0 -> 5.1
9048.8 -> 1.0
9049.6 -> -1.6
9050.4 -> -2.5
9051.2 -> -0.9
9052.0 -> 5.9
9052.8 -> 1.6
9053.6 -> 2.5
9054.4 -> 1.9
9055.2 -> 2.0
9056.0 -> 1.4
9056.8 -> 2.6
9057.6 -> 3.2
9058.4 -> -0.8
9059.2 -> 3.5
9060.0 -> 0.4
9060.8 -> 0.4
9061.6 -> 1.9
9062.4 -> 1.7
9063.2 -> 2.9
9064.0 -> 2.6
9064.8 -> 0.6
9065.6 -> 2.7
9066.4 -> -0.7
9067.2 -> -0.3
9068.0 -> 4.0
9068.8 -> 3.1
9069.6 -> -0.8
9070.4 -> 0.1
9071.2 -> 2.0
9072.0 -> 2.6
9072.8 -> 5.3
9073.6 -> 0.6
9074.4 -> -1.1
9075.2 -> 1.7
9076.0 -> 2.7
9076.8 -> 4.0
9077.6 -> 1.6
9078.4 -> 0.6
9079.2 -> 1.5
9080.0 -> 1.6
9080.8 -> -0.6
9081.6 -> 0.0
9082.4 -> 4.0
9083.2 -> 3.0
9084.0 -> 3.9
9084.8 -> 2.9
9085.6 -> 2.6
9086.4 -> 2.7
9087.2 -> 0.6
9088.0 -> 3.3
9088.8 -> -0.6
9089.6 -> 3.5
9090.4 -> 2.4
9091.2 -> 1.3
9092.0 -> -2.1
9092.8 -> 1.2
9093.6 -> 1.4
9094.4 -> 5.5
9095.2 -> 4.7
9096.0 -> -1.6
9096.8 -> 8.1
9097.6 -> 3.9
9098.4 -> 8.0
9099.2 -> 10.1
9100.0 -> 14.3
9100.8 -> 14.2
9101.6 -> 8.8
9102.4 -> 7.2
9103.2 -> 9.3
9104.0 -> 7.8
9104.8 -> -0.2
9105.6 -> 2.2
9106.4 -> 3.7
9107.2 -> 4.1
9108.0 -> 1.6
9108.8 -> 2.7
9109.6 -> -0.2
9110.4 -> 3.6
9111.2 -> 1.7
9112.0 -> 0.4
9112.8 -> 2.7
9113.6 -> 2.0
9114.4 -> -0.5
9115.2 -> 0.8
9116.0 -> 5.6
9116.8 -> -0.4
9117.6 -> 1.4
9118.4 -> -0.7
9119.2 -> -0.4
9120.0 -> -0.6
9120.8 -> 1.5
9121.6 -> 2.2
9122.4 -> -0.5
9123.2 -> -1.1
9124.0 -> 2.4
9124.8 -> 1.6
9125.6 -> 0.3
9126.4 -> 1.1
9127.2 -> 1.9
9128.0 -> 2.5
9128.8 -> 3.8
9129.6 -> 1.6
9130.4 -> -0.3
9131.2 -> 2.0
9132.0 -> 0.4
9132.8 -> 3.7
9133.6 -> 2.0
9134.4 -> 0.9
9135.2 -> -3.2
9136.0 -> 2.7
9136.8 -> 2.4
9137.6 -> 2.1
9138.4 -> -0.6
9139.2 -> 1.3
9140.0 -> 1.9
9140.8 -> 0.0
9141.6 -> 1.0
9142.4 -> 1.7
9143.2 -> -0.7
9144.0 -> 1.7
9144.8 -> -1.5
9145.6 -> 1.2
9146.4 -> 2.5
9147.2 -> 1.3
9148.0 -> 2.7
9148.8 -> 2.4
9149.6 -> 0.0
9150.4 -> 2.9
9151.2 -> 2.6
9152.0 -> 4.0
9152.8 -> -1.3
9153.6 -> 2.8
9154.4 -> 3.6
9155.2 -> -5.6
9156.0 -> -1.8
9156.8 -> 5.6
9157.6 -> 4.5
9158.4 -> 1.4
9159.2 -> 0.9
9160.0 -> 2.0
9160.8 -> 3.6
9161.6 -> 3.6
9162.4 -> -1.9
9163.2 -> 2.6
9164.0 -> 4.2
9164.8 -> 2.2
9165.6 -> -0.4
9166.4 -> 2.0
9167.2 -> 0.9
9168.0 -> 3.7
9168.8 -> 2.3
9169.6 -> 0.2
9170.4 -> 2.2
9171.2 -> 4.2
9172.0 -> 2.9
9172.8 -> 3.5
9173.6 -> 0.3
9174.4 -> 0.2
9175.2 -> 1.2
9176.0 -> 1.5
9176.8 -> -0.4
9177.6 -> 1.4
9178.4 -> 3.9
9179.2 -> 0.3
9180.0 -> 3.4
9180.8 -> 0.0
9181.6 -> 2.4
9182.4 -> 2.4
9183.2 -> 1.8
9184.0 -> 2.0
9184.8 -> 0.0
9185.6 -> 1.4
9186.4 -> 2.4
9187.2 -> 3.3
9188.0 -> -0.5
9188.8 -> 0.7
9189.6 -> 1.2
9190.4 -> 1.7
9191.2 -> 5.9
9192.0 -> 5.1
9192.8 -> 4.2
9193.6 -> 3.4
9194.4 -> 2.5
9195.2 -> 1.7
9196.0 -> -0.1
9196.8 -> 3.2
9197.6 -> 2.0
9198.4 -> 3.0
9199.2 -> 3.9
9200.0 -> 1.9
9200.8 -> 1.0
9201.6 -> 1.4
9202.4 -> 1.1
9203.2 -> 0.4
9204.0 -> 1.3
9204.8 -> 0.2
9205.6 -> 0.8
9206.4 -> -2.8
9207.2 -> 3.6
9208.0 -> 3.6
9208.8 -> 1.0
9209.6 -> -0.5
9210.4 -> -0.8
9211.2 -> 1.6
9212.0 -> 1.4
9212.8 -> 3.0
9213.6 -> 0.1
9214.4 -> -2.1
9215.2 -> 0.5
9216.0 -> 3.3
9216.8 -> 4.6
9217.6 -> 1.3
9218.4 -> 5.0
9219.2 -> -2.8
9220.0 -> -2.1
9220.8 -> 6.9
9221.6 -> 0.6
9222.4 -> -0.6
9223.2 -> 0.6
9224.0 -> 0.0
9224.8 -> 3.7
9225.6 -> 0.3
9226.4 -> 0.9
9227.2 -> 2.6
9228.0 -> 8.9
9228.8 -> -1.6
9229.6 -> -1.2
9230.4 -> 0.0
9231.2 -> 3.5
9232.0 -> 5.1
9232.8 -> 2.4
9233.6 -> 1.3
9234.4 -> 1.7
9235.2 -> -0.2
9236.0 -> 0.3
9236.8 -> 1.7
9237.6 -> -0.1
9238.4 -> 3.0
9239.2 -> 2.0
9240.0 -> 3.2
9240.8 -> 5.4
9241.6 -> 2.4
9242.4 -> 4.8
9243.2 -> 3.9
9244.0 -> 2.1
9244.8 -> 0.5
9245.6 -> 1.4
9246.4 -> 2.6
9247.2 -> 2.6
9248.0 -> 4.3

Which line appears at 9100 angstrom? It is [O III]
